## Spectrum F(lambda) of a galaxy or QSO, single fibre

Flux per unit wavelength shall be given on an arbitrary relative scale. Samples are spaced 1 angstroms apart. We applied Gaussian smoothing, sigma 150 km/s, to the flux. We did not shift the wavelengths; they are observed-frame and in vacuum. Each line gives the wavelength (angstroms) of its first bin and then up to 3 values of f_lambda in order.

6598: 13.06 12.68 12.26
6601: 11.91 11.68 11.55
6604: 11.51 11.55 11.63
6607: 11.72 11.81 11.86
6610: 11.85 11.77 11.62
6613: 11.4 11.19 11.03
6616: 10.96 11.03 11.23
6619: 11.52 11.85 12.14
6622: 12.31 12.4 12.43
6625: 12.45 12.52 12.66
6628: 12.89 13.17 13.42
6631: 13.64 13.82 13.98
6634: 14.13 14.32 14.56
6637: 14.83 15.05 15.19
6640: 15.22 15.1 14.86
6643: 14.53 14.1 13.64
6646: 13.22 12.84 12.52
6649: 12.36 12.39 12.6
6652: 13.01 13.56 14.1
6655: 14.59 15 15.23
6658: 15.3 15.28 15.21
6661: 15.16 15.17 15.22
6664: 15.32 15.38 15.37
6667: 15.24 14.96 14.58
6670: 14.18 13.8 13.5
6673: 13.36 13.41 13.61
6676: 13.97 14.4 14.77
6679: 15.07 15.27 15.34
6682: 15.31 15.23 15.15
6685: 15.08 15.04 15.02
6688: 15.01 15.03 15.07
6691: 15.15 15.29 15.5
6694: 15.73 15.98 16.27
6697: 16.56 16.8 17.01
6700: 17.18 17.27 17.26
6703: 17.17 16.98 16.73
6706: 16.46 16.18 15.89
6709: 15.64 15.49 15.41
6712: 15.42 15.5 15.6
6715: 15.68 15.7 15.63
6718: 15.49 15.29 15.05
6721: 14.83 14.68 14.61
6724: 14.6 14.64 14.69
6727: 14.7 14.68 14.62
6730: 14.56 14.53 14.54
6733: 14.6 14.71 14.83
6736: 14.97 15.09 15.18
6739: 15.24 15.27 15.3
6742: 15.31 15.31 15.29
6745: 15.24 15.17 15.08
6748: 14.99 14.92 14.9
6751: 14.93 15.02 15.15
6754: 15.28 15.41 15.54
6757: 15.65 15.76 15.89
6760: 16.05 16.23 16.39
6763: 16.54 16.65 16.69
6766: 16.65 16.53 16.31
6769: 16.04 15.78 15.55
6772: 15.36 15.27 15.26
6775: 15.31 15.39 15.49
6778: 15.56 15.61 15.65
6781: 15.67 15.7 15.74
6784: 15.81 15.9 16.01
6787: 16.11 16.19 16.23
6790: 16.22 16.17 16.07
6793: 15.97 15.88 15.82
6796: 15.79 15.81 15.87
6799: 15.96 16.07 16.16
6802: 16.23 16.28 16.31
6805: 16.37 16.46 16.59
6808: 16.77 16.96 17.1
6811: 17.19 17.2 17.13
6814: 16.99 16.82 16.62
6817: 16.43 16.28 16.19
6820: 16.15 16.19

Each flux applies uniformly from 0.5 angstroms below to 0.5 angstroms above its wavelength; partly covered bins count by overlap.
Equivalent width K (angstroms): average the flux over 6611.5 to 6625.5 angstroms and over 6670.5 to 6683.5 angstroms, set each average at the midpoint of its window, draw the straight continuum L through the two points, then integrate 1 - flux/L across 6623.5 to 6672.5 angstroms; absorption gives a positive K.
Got -4.0 angstroms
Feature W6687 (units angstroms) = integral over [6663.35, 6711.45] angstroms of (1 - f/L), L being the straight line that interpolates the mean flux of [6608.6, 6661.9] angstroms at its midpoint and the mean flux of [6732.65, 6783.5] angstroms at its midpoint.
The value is -3.9 angstroms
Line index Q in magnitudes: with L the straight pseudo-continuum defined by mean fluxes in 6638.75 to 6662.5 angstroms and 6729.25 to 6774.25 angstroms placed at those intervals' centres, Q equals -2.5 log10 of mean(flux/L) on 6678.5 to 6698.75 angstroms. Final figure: -0.06 mag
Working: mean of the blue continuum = 14.2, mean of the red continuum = 15.4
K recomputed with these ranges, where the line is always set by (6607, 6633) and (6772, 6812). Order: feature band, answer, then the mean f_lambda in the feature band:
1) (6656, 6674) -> -2.3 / 14.8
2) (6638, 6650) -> -1.2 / 13.9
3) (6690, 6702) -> -2.1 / 16.2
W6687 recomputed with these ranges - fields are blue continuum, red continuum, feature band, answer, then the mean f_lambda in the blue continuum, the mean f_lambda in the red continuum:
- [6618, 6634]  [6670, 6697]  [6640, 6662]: -0.7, 12.7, 14.9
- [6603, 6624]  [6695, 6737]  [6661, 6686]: -1.4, 11.6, 15.6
